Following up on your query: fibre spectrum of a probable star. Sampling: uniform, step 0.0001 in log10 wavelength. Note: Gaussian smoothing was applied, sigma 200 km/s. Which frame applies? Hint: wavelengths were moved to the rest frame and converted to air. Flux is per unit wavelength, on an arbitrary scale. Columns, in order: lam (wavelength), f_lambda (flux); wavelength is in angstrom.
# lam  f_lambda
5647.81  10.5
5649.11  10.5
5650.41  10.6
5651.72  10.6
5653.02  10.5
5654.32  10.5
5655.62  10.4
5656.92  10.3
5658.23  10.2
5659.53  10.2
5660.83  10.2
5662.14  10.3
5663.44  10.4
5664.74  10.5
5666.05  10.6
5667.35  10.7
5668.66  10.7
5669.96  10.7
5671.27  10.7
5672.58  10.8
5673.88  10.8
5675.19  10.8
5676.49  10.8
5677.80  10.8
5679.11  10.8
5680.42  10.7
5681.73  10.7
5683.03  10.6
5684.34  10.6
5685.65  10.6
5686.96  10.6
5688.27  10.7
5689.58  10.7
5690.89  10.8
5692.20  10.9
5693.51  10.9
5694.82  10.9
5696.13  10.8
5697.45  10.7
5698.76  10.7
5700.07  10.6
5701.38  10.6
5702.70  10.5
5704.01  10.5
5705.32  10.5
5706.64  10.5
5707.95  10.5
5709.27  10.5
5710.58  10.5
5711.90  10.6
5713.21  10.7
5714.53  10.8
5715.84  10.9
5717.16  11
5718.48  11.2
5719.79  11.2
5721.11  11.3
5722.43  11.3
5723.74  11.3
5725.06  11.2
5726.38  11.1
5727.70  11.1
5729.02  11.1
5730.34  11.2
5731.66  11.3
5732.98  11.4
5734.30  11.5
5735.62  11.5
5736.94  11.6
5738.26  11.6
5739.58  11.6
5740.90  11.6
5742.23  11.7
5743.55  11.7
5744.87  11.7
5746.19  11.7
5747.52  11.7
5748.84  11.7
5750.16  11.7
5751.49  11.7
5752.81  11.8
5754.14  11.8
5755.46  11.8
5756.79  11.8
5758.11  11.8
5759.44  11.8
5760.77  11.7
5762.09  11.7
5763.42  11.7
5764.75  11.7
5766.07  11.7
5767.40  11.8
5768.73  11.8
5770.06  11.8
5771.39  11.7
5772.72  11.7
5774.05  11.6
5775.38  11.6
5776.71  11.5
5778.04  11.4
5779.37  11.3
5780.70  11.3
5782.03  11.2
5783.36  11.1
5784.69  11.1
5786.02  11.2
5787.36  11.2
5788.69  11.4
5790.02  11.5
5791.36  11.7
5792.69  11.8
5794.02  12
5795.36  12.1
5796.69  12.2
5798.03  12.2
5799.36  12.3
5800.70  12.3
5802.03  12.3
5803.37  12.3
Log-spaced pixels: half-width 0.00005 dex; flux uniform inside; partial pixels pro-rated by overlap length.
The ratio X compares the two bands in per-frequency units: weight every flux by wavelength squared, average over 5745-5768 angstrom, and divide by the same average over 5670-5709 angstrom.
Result 1.1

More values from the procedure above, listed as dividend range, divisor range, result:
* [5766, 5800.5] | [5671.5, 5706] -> 1.12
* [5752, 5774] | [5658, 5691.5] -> 1.14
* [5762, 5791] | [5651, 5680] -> 1.13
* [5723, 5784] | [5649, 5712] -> 1.12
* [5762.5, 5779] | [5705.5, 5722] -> 1.10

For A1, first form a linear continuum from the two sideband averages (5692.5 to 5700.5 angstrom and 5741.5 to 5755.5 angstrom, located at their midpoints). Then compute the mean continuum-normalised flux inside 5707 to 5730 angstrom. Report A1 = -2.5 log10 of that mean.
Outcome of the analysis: 0.022 mag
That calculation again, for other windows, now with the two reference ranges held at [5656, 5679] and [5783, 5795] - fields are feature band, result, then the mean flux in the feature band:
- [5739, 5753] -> -0.05 mag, 11.7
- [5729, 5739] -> -0.04 mag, 11.4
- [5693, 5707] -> 0.02 mag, 10.7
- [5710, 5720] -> 0.01 mag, 10.9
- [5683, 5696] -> 0.00 mag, 10.7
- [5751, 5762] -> -0.05 mag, 11.8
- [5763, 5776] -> -0.04 mag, 11.7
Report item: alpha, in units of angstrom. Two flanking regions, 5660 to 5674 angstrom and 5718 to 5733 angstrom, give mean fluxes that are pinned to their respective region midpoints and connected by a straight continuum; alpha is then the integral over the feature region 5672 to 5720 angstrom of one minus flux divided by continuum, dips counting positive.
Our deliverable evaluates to 0.8 angstrom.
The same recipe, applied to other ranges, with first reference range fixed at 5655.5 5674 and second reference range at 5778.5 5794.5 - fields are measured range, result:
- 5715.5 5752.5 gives -1.4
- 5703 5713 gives 0.3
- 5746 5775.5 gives -1.4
